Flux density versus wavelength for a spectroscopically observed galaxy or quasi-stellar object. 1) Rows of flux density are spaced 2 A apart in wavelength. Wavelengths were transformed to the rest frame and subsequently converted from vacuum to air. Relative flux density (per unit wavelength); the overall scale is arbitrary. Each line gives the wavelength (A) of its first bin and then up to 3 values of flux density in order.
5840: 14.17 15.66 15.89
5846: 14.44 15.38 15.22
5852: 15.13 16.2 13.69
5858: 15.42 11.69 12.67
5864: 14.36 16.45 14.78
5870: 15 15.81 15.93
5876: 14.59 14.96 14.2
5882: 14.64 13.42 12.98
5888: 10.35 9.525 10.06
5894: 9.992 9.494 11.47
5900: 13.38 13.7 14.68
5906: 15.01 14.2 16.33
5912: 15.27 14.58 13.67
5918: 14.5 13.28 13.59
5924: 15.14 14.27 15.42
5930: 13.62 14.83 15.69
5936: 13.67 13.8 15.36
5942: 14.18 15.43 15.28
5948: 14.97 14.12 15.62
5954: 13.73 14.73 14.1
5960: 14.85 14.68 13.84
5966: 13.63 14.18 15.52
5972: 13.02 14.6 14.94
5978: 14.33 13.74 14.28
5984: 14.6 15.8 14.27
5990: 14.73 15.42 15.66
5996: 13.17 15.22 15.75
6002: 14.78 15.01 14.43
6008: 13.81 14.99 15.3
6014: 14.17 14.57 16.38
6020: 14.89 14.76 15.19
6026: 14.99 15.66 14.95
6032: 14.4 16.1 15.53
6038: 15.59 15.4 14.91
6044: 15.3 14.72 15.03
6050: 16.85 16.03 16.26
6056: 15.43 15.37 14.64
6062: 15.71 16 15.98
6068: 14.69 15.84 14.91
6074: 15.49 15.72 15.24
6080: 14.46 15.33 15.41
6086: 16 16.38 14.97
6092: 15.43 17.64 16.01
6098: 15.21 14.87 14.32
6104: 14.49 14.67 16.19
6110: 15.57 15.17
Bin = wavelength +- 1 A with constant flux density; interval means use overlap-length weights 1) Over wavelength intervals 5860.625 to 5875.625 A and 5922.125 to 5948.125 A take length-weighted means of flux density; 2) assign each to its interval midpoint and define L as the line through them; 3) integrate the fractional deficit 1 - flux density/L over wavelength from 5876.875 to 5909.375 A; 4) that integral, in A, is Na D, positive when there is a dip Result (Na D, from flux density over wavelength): 4.7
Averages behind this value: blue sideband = 14.9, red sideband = 14.7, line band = 12.7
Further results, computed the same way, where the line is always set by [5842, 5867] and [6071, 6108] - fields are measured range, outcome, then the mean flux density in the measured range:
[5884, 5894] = 2.6 A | 10.9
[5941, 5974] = 1.2 A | 14.5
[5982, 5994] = 0.1 A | 15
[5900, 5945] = 1.2 A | 14.5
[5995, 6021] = 0.6 A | 14.8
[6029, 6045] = 0.0 A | 15.3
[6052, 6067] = -0.3 A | 15.7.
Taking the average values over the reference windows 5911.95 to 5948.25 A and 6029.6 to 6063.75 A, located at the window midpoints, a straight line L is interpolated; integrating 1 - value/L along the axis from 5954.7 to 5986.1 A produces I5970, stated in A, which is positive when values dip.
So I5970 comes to 1.0 A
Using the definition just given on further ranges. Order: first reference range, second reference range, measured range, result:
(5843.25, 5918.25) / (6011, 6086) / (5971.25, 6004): 0.34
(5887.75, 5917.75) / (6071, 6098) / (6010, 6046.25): -0.99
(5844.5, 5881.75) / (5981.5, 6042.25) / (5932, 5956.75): 0.30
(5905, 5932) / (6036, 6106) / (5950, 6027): 1.49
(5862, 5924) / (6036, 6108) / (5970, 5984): 0.22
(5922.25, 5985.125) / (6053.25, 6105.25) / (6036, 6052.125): -0.28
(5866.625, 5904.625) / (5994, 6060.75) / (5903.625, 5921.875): -1.43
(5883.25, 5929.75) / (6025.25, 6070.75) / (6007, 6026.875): 0.08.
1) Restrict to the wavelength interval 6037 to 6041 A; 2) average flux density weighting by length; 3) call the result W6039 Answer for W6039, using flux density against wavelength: 15.5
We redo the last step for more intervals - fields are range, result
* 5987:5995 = 15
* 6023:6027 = 15.1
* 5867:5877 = 15.2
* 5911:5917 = 14.5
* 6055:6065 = 15.4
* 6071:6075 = 15.2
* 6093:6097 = 16.8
